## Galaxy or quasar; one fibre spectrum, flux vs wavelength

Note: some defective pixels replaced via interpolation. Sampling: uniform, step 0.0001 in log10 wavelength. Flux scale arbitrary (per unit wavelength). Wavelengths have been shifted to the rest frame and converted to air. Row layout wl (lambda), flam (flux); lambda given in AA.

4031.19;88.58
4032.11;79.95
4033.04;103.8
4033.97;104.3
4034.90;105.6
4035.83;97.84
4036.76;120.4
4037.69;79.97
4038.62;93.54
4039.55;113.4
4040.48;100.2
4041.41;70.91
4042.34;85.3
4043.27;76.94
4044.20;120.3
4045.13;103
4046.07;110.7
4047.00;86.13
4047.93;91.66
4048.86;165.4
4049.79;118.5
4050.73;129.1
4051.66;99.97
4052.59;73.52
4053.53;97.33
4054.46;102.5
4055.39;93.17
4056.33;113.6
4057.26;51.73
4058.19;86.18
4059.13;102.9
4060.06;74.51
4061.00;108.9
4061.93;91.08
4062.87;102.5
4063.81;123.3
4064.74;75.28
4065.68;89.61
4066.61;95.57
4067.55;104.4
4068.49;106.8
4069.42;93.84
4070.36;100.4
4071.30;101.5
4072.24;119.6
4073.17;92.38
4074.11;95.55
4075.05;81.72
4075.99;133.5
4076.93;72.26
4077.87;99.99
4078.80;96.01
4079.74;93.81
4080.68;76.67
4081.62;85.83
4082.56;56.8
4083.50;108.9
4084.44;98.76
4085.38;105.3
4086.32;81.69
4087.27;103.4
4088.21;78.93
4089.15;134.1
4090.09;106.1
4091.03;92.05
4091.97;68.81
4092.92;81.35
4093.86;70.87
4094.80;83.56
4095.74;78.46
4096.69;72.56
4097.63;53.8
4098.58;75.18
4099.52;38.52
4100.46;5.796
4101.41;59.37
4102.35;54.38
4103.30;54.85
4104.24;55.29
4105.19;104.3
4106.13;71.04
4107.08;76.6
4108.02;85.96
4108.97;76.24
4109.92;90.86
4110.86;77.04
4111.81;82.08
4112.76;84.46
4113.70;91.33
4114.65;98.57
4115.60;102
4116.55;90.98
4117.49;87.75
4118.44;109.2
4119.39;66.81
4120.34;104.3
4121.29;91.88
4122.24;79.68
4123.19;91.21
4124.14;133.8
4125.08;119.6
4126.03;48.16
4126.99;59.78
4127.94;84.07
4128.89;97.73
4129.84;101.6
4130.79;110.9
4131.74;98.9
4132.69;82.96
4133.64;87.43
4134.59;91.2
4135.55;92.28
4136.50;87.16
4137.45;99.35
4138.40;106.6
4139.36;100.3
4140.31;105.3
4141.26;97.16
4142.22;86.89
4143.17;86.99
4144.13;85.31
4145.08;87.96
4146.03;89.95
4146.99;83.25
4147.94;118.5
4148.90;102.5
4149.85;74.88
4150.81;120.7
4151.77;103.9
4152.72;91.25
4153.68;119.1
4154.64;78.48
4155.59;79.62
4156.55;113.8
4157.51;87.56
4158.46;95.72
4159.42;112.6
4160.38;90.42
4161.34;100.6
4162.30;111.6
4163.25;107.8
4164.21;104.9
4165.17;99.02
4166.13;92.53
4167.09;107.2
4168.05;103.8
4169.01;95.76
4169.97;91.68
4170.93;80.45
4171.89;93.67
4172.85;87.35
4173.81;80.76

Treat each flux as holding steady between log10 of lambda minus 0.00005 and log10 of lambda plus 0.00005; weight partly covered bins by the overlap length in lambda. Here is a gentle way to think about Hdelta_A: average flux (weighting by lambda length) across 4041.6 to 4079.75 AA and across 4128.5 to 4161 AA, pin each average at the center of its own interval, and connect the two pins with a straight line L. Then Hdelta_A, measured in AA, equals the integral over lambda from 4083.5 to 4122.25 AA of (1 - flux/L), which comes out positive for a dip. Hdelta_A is 6.4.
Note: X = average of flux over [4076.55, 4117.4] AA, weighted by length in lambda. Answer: 80.9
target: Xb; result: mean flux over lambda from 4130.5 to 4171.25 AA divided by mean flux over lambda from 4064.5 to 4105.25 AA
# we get 1.14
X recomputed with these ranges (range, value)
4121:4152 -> 94.1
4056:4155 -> 89.4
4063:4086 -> 96.2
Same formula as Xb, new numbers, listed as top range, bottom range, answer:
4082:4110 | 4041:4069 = 0.79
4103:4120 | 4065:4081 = 0.87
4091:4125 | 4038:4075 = 0.80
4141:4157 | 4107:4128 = 1.07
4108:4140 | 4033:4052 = 0.88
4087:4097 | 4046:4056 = 0.83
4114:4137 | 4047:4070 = 0.93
